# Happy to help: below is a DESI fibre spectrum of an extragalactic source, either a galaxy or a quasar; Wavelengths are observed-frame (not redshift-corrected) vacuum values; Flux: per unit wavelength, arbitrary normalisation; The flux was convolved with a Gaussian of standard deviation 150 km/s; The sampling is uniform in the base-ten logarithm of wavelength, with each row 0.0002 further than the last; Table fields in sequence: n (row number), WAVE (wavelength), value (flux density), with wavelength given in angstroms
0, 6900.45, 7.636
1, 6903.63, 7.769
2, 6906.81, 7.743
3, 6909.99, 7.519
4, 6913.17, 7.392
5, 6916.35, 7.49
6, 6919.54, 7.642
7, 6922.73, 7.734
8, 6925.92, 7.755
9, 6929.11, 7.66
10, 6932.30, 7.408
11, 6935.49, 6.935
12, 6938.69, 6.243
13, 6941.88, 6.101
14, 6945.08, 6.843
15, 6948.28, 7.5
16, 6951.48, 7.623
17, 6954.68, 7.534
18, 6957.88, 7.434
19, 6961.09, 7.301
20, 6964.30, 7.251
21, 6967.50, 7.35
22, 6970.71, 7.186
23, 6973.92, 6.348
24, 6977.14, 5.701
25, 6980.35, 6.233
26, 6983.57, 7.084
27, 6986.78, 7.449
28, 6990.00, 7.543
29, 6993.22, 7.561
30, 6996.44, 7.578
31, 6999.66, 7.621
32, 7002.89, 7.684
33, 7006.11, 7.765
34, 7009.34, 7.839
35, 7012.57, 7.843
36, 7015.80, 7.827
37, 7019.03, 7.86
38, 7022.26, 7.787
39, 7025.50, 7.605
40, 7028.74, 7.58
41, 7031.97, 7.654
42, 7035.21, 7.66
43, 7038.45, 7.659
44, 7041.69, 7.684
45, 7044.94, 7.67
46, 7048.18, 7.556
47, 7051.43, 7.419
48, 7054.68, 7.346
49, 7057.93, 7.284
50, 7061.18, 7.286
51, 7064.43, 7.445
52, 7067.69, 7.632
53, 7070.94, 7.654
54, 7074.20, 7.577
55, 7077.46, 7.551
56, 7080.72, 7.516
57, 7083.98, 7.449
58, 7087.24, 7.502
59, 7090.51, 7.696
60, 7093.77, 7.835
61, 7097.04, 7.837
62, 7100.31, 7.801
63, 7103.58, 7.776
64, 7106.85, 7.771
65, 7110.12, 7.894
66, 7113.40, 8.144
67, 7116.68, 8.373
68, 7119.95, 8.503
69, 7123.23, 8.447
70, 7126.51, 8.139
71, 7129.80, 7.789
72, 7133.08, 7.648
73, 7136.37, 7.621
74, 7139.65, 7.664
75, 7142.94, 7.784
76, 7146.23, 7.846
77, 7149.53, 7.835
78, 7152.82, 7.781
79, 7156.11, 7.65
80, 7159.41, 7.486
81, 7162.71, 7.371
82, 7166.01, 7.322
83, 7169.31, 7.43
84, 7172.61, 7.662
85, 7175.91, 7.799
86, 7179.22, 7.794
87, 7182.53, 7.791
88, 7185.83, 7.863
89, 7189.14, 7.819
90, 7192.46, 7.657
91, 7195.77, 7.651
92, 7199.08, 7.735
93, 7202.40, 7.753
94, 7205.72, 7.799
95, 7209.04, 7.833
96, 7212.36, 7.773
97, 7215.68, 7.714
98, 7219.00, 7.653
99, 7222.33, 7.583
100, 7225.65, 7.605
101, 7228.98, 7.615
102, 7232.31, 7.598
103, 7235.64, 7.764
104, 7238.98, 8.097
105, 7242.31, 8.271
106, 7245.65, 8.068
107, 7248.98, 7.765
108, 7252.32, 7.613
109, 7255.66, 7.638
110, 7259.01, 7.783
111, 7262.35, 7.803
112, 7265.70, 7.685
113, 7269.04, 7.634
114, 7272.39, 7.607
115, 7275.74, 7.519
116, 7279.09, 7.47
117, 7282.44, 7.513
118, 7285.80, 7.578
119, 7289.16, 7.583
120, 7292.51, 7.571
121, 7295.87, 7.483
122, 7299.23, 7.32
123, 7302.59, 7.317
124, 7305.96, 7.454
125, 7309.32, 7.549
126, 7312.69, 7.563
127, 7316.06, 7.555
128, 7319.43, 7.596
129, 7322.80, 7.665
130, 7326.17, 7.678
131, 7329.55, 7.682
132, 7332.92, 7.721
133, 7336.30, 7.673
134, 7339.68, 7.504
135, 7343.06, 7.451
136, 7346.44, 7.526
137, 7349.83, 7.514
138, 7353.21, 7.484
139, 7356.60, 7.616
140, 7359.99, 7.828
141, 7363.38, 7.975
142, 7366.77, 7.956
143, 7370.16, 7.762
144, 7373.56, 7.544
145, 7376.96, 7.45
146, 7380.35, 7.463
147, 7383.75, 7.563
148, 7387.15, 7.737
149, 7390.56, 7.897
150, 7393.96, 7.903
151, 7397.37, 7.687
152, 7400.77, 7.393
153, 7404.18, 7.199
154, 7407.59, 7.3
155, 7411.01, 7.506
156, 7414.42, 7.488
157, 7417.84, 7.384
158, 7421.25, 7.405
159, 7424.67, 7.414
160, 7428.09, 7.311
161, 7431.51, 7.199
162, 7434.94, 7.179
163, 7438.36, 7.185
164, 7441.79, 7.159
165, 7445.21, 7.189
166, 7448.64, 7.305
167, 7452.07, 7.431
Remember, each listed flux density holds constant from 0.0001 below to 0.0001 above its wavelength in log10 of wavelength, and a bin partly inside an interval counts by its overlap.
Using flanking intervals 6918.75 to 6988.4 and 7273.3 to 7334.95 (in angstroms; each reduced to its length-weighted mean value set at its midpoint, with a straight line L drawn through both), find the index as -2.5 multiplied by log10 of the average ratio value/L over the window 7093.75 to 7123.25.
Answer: -0.104 mag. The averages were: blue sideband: 7.1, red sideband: 7.55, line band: 8.03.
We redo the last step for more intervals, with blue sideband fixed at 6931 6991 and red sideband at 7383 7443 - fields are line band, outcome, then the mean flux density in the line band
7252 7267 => -0.06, 7.71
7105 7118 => -0.13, 8.03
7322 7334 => -0.05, 7.69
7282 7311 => -0.02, 7.48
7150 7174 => -0.05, 7.54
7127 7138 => -0.08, 7.73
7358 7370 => -0.07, 7.89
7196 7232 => -0.07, 7.7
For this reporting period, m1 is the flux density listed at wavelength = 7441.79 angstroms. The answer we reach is 7.159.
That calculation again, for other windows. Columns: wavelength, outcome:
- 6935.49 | 6.935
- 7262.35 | 7.803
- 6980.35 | 6.233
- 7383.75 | 7.563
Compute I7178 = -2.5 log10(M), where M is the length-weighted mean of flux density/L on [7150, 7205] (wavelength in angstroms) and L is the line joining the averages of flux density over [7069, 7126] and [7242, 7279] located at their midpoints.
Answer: 0.02 mag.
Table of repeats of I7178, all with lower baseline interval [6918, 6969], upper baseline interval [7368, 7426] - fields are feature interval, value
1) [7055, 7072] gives -0.02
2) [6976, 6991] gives 0.07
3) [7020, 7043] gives -0.05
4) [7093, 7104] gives -0.06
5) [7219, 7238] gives -0.03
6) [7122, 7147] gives -0.07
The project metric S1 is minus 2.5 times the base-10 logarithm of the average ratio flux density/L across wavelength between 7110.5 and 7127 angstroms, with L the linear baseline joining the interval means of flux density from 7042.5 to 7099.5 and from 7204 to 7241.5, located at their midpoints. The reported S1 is -0.09 mag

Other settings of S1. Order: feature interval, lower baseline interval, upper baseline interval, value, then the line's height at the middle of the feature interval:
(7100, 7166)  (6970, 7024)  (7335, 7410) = -0.06 mag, 7.44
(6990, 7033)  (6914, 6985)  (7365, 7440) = -0.08 mag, 7.16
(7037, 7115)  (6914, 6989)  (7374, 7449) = -0.06 mag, 7.21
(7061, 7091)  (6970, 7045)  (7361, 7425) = -0.01 mag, 7.46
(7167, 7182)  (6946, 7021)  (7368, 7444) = -0.04 mag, 7.4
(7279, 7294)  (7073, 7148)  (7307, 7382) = 0.02 mag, 7.68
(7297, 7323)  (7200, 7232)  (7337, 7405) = 0.02 mag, 7.66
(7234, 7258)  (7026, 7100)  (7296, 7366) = -0.04 mag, 7.58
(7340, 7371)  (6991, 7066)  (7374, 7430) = -0.02 mag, 7.52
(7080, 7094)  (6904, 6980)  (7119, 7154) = 0.02 mag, 7.72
